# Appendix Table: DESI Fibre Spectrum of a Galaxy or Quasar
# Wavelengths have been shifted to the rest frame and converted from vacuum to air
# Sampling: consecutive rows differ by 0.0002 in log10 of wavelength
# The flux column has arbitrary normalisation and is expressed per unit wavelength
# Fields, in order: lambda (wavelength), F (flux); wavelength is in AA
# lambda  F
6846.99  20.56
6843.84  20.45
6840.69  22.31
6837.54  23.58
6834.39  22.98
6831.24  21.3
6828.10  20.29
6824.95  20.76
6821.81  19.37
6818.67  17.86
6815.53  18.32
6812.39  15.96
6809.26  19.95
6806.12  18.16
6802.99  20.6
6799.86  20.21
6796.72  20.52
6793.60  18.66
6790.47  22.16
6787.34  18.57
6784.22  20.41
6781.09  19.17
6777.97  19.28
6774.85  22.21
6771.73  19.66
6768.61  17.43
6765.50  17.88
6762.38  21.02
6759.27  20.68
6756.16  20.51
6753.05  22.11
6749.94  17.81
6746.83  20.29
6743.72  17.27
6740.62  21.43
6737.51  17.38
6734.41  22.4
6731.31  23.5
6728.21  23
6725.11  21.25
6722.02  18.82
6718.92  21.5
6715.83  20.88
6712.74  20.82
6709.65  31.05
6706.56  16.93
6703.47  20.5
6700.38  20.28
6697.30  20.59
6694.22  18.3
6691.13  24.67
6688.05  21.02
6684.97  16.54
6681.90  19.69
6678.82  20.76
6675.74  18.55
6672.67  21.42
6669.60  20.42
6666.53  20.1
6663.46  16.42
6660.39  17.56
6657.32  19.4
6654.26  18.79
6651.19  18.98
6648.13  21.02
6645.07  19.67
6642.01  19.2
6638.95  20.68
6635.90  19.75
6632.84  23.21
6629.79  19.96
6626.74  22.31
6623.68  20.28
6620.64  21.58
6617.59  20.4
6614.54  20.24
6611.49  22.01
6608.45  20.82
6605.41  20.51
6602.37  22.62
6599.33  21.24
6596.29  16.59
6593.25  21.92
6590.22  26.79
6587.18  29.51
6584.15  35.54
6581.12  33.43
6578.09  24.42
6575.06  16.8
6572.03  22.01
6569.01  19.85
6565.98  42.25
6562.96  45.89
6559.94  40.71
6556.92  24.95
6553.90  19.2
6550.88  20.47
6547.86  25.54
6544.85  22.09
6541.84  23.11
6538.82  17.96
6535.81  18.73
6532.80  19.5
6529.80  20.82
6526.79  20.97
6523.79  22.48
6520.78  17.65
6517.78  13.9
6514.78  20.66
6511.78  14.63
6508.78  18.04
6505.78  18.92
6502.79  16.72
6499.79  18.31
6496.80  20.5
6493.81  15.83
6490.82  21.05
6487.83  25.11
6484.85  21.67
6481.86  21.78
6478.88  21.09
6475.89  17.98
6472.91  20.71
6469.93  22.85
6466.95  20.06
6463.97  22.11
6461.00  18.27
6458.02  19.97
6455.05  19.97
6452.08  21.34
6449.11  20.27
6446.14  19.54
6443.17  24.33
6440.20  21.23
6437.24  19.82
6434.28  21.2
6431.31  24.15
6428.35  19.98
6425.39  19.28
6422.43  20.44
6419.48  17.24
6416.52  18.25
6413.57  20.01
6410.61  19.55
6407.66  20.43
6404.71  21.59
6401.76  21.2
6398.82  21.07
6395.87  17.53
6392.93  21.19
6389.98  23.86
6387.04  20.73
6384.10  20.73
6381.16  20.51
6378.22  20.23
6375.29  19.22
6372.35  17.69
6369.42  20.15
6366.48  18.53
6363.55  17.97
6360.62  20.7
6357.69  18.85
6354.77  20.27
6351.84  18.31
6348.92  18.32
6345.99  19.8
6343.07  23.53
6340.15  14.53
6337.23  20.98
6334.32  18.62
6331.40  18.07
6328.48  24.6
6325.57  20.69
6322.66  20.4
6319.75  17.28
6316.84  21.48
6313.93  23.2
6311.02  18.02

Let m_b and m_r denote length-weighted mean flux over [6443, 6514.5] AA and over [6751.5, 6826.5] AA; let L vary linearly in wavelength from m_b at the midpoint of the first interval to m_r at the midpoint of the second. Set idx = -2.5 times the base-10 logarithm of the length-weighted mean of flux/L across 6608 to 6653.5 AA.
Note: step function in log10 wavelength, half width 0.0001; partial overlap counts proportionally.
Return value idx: -0.04 mag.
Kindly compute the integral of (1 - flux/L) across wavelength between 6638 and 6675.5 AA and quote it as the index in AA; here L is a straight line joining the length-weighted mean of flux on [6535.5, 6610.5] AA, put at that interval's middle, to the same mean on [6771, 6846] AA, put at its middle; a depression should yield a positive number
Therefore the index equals 6.5 AA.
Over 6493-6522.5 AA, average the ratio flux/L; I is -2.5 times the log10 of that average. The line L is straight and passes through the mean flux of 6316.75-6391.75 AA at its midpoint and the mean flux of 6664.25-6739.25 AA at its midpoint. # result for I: 0.15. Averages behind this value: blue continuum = 19.8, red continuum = 20.8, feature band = 17.6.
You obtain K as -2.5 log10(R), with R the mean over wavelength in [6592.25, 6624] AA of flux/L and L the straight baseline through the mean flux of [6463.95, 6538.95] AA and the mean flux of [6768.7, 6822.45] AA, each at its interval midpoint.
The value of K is -0.07 mag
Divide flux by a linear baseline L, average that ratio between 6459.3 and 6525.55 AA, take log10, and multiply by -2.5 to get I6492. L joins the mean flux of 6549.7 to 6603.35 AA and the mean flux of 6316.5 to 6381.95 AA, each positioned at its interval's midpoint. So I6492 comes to 0.23 mag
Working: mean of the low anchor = 19.6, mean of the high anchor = 27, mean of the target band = 19.6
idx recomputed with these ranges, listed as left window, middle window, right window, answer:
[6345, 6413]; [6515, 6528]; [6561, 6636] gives 0.21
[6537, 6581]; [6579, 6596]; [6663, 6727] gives -0.13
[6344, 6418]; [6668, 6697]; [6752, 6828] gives -0.03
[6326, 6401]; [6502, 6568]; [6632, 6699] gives -0.16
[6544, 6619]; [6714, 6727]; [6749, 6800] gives 0.04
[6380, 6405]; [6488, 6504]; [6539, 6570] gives 0.32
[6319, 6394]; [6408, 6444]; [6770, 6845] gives -0.03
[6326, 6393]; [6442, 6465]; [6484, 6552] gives -0.05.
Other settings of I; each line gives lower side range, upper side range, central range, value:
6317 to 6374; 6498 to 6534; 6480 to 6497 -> -0.127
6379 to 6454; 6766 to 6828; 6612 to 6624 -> -0.042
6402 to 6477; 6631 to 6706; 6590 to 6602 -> -0.059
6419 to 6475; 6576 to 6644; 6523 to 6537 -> 0.067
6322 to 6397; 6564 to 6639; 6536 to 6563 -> -0.110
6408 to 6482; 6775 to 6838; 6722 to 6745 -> -0.042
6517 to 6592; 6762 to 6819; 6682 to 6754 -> 0.018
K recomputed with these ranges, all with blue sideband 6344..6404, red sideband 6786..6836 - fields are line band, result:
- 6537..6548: -0.095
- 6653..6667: 0.084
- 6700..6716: -0.112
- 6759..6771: 0.035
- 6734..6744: 0.009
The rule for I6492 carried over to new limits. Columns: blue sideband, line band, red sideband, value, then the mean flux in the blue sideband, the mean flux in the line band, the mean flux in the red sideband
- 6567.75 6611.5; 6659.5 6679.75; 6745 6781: 0.136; 23.7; 19.3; 19.8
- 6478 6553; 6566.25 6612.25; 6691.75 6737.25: -0.181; 19.9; 24.1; 21.4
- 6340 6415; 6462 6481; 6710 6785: -0.036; 20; 20.8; 20.4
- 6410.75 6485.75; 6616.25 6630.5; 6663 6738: -0.014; 20.5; 21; 20.8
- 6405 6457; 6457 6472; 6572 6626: 0.016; 20.4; 20.7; 23.2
